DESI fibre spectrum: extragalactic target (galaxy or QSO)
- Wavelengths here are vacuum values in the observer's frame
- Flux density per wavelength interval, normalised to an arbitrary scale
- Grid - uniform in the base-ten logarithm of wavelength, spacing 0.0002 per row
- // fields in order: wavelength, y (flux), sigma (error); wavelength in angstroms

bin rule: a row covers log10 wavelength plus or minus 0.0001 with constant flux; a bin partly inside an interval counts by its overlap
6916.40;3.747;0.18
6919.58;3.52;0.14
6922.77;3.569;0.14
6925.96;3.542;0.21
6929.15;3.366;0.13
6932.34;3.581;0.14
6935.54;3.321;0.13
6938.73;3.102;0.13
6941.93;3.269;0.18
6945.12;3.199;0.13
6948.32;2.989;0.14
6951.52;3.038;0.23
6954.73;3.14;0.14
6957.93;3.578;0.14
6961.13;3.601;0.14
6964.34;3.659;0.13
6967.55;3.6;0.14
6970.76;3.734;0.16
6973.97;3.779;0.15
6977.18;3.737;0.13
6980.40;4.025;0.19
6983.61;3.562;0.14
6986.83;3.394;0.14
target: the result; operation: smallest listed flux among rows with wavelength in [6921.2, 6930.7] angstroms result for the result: 3.366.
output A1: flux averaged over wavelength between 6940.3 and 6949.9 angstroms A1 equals 3.15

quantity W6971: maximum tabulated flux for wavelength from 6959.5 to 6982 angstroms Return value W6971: 4.025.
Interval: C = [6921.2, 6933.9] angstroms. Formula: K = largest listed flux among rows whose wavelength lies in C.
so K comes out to 3.581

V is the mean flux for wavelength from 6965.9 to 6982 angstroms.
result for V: 3.77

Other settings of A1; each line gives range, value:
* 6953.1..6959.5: 3.35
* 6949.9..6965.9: 3.4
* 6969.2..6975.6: 3.76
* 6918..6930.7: 3.5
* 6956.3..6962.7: 3.59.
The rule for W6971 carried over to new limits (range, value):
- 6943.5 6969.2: 3.659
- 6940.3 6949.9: 3.269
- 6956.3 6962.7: 3.601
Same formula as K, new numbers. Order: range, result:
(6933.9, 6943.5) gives 3.321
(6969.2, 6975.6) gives 3.779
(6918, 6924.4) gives 3.569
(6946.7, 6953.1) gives 3.038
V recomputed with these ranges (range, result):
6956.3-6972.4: 3.63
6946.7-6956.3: 3.05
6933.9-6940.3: 3.21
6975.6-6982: 3.88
